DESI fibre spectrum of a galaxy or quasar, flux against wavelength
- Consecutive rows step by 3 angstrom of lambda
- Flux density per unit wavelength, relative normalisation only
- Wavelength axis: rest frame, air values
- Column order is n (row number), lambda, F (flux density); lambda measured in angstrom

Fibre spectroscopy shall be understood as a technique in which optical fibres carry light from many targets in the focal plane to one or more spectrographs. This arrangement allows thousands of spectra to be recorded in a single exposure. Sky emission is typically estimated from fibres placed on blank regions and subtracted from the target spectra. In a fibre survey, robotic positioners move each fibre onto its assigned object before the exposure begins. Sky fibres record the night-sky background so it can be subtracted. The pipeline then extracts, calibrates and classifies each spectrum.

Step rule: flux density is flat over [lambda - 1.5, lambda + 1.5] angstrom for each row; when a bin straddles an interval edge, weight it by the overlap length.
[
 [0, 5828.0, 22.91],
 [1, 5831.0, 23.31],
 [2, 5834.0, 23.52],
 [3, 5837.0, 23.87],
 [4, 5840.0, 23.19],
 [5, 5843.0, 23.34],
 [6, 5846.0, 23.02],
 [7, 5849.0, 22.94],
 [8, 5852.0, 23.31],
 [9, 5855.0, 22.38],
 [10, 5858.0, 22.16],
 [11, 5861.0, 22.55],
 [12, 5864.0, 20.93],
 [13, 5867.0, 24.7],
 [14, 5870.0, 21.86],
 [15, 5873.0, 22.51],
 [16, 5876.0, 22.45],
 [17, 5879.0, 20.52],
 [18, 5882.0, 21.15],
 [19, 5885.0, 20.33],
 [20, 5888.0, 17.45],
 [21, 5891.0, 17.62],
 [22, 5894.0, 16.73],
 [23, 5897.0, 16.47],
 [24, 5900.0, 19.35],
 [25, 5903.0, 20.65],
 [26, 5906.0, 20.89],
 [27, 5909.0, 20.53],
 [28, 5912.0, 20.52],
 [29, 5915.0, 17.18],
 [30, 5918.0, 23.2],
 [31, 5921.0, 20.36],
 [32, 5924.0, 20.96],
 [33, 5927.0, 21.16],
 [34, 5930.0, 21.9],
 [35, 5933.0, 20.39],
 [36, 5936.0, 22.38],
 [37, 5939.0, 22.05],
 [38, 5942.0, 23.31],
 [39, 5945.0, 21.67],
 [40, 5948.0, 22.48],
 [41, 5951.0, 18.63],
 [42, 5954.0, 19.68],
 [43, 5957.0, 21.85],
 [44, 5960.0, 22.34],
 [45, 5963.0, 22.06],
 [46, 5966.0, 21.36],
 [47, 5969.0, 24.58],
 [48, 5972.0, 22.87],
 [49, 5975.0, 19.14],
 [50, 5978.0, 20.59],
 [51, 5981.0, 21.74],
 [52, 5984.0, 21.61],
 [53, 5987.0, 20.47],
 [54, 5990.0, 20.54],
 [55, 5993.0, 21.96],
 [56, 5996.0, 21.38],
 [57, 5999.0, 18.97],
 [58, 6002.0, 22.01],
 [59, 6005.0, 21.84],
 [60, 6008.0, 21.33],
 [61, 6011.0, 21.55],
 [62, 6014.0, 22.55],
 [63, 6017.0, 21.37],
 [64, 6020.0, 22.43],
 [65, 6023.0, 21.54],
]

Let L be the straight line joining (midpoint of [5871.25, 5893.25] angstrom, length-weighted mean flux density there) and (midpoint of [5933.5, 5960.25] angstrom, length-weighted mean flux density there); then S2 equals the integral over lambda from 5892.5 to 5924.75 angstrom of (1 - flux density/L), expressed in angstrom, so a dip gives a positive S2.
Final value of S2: 1.6 angstrom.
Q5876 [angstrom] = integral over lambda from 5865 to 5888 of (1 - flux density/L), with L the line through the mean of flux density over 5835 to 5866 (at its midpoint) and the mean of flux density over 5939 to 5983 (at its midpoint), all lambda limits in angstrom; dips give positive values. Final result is 0.93 angstrom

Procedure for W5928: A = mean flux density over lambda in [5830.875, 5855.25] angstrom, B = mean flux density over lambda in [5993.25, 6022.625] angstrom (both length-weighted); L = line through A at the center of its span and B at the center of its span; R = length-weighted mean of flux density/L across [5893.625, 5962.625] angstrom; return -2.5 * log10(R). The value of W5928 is 0.08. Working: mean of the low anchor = 23.2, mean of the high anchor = 21.5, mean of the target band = 20.7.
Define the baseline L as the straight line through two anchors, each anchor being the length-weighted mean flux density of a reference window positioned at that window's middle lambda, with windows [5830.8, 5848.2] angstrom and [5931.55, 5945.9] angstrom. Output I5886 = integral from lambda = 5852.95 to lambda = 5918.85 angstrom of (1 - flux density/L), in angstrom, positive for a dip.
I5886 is 6.3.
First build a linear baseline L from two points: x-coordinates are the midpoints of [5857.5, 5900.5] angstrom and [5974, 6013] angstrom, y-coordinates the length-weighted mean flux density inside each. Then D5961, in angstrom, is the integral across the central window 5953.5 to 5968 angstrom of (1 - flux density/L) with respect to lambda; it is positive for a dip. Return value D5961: -0.6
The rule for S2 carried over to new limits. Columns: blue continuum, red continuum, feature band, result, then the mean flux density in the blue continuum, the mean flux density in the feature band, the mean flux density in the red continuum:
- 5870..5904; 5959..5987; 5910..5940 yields -0.60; 19.7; 21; 21.7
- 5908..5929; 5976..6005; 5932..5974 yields -2.04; 20.6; 21.8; 21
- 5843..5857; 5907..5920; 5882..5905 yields 2.79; 22.9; 18.6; 20.4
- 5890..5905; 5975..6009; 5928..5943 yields -1.97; 18.3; 21.9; 21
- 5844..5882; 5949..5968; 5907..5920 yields 0.81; 22.4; 20.4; 21.1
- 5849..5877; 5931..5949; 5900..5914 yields 1.18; 22.6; 20.4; 22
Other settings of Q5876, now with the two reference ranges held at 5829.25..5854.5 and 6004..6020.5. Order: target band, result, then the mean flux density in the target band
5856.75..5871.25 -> 0.4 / 22.5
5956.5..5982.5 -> 0.4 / 21.8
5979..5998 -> 0.7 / 21.2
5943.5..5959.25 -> 1.0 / 20.9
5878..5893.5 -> 2.5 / 19.2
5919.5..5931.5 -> 0.8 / 21.1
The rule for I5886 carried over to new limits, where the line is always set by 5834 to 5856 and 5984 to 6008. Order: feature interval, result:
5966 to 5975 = -0.47 angstrom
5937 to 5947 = -0.24 angstrom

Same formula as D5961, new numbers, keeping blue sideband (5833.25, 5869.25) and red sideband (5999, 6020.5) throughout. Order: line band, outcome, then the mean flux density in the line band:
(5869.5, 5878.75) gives 0.3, 22.1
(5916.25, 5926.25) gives 0.4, 21.4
